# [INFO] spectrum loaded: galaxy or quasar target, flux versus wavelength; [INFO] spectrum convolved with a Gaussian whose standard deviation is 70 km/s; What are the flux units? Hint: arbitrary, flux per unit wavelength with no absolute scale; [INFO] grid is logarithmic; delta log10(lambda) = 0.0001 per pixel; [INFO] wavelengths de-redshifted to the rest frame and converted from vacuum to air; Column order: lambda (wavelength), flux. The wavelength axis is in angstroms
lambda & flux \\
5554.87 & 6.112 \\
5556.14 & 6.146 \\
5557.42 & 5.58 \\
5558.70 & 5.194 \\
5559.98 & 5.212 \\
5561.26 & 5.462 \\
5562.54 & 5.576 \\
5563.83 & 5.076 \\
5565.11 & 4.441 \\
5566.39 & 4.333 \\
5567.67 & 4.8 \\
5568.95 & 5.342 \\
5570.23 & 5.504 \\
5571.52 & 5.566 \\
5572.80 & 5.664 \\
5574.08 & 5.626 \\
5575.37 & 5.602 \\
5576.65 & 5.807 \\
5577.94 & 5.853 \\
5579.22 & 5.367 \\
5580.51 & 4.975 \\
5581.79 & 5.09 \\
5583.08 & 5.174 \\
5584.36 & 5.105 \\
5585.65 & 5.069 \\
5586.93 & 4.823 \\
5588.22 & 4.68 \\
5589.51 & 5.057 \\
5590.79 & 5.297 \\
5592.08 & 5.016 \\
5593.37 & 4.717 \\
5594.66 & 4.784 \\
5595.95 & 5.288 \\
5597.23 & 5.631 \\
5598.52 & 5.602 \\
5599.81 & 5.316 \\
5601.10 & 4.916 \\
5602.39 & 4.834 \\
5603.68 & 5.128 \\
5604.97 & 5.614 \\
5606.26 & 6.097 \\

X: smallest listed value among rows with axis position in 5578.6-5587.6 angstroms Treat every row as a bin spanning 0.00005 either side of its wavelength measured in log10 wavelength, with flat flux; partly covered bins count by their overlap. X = 4.823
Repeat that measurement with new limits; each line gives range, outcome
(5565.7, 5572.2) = 4.333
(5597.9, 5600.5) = 5.316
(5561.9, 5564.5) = 5.076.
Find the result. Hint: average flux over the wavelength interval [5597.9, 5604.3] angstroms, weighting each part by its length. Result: 5.16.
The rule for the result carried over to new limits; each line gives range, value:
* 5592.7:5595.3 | 4.75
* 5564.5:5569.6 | 4.74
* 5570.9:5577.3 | 5.65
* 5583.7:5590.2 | 4.96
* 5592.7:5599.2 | 5.21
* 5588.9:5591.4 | 5.19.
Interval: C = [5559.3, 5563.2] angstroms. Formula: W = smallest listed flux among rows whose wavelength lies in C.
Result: 5.212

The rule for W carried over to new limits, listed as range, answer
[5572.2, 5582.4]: 4.975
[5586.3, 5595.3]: 4.68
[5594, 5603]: 4.784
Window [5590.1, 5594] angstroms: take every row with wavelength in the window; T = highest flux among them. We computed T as 5.297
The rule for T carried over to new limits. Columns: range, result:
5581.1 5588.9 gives 5.174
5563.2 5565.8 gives 5.076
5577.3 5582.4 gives 5.853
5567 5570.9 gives 5.504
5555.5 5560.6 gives 6.146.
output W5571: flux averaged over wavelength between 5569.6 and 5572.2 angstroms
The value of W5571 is 5.53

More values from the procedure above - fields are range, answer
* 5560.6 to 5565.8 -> 5.13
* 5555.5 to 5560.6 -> 5.54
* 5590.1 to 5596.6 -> 5.03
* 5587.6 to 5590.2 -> 4.89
